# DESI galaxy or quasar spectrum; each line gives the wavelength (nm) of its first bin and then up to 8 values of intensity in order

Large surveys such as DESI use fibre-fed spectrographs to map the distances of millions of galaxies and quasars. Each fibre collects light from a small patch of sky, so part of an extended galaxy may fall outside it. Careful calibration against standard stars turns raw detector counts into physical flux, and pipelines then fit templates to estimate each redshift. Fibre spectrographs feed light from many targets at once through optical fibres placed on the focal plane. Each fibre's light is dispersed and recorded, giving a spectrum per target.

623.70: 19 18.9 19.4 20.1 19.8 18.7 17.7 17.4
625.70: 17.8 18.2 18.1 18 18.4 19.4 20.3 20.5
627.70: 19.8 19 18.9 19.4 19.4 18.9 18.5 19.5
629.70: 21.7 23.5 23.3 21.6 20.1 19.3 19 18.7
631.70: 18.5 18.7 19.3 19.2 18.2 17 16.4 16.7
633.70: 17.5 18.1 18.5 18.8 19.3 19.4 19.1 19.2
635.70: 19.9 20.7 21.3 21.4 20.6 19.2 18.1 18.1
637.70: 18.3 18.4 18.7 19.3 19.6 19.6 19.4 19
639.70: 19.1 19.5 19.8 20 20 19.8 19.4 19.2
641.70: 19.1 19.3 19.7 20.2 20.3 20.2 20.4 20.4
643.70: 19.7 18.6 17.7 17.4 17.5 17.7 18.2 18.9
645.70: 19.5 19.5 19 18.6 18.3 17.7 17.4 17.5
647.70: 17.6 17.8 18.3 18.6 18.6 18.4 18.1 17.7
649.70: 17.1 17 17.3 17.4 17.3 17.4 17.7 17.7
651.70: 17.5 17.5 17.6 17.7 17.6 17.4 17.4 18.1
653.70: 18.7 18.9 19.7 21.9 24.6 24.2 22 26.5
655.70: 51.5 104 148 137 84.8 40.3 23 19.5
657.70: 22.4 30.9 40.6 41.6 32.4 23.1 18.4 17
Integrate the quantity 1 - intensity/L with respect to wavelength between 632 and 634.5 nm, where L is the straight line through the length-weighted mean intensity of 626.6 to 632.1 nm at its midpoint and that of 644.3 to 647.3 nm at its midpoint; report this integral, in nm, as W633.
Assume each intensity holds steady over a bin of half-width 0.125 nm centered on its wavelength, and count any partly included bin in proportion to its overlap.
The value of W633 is 0.194 nm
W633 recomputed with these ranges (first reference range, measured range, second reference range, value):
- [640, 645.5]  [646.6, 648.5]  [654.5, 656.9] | 0.98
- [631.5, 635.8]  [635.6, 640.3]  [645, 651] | -0.29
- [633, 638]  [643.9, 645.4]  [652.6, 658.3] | 0.58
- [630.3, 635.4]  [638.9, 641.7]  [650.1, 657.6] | 0.55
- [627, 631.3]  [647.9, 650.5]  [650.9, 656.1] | 0.72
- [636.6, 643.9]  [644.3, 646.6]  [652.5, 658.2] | 0.72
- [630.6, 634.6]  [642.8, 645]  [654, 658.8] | 0.91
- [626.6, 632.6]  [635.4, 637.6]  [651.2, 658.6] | 0.41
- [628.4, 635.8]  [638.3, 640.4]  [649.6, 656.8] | 0.41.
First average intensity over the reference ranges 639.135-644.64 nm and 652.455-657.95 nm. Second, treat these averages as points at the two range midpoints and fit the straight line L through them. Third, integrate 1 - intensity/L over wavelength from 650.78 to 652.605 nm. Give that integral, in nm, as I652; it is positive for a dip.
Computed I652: 0.92 nm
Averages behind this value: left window 19.4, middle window 17.6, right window 41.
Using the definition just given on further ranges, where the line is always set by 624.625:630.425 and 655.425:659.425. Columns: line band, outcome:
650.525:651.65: 0.69 nm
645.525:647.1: 0.84 nm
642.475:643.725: 0.56 nm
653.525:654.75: 0.71 nm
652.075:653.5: 0.90 nm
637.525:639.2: 0.66 nm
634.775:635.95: 0.36 nm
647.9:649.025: 0.64 nm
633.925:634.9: 0.30 nm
